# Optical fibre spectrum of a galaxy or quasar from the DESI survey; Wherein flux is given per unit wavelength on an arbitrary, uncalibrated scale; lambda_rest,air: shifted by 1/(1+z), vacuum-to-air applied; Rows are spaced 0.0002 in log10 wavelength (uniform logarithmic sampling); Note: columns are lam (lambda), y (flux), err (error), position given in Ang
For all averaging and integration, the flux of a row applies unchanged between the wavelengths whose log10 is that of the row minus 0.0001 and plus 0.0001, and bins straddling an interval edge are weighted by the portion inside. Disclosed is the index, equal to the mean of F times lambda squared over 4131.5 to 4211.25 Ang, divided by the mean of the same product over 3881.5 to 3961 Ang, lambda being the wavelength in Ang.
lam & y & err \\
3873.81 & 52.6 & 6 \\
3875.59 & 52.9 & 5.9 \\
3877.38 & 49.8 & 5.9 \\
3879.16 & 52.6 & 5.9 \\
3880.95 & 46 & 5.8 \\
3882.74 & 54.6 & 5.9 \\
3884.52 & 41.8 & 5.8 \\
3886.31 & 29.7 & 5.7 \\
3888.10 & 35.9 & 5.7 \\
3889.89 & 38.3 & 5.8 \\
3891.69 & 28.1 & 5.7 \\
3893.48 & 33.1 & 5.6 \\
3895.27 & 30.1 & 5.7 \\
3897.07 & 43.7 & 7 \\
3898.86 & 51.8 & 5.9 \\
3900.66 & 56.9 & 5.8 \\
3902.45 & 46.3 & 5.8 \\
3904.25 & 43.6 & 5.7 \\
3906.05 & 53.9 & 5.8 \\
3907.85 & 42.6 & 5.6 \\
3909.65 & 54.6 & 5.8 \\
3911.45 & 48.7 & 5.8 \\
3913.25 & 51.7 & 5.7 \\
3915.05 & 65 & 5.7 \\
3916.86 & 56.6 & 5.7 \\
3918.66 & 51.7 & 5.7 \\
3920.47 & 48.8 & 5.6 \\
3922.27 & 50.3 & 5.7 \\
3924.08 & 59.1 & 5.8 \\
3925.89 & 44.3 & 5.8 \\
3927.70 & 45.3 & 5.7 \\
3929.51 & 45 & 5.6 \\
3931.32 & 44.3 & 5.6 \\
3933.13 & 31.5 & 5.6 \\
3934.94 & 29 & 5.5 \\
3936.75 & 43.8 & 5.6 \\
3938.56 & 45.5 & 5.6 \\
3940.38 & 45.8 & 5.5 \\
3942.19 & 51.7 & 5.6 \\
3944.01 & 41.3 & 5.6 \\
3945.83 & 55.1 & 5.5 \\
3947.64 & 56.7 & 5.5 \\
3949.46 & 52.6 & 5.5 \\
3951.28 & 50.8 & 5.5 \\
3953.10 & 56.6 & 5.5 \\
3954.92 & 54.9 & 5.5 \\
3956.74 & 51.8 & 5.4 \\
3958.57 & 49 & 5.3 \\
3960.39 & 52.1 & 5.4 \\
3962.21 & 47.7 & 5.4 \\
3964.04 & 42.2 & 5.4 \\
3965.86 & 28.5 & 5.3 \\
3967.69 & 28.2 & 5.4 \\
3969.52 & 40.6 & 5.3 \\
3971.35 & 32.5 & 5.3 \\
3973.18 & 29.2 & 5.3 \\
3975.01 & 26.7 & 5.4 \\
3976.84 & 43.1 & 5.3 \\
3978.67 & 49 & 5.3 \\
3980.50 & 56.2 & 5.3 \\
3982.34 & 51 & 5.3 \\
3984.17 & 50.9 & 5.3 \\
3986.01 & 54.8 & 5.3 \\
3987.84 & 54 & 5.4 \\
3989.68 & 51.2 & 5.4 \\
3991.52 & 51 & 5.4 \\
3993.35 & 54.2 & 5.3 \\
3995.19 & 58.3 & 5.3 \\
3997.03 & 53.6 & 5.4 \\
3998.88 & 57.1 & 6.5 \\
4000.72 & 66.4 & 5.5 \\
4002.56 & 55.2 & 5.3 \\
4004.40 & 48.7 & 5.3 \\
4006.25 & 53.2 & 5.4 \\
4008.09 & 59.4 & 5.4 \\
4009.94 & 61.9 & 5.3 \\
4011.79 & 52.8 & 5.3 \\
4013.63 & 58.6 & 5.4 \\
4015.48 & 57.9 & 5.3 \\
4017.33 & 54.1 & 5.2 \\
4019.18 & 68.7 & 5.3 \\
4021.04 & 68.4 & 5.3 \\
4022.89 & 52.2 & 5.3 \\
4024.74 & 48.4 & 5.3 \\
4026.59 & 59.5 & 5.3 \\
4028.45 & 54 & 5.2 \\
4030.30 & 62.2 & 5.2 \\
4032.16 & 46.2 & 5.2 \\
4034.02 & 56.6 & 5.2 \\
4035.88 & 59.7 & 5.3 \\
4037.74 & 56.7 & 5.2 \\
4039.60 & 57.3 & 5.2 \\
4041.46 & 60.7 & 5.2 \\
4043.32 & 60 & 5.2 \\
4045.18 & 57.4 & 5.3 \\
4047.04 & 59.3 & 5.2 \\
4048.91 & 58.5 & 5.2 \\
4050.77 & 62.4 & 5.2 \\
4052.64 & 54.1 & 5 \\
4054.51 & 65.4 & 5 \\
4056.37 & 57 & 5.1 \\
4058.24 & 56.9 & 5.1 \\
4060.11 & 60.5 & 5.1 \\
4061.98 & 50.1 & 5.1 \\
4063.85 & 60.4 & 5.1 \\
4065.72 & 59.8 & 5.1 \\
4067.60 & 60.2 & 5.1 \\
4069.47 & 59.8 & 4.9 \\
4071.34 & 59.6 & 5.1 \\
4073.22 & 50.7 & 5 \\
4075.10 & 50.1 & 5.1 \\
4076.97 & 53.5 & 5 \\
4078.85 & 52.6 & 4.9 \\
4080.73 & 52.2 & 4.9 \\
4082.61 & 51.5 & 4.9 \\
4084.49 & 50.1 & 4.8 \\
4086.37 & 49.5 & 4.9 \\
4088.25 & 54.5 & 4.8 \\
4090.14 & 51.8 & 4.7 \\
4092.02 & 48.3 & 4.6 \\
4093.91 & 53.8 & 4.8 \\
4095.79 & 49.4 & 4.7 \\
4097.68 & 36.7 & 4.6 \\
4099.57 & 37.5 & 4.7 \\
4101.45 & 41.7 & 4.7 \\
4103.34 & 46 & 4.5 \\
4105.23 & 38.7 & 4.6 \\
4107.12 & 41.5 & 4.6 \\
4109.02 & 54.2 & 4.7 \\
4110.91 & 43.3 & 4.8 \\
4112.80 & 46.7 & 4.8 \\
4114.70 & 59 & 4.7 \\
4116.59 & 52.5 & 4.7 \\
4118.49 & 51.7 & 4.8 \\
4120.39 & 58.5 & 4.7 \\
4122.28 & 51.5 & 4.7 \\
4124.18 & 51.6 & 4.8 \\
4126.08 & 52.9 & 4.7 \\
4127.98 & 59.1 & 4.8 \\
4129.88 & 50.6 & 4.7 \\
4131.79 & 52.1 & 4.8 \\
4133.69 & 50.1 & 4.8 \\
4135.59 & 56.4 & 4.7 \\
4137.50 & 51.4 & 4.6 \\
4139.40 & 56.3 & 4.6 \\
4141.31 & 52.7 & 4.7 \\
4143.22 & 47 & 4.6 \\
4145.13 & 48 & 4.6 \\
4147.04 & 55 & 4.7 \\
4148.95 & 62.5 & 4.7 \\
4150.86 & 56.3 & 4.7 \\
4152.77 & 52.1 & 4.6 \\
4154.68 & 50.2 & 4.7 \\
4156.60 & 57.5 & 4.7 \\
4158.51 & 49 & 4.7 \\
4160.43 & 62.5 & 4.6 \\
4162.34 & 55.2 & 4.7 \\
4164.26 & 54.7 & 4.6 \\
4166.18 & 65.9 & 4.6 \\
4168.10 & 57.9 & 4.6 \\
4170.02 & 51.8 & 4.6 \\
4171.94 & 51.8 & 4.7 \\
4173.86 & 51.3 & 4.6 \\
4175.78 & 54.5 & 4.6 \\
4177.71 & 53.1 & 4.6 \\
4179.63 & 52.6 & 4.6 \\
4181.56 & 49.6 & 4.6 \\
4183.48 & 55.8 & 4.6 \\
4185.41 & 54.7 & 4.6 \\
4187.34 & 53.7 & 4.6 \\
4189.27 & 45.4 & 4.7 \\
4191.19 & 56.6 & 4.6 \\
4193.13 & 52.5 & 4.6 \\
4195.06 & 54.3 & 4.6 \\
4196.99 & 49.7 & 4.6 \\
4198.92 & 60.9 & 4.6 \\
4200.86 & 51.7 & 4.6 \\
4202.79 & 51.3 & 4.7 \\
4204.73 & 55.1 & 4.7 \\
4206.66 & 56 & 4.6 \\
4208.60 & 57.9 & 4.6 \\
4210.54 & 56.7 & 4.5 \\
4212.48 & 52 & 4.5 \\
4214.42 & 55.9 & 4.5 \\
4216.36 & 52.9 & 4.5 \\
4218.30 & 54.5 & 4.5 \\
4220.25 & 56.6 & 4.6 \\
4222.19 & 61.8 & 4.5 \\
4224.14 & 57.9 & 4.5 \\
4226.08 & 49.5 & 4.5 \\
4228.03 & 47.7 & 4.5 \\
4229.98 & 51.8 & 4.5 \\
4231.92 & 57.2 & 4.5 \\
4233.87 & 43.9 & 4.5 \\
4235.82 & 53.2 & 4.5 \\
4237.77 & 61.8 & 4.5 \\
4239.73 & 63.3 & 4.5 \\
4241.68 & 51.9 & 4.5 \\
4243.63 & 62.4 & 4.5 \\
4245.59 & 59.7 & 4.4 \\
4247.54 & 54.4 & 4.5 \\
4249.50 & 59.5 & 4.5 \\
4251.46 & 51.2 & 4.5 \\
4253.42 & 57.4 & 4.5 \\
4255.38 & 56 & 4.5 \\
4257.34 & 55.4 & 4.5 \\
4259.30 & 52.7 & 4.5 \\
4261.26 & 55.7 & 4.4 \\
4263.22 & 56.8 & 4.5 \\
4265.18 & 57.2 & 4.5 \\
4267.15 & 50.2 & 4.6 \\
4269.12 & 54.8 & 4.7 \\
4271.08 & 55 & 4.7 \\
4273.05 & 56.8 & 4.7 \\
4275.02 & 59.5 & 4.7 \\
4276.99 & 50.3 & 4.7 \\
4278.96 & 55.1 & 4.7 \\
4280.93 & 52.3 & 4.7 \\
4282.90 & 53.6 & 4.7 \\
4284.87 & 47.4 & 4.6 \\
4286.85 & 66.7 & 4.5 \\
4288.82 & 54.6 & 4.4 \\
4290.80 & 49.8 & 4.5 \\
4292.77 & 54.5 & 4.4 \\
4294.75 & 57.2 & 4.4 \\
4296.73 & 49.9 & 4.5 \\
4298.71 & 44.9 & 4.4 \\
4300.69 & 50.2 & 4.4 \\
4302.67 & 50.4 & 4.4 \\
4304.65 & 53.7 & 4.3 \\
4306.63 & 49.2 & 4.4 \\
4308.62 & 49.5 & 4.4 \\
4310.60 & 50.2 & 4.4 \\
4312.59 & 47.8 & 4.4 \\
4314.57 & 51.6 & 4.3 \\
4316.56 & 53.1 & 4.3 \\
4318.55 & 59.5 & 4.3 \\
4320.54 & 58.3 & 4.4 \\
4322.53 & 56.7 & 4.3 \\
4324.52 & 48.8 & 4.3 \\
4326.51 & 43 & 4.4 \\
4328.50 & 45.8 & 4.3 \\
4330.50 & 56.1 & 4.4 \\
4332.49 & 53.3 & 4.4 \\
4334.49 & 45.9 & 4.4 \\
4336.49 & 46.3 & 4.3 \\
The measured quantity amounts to 1.30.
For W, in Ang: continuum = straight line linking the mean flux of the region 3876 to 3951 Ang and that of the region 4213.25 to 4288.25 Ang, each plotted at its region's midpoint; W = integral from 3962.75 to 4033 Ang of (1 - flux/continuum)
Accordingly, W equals -3.5 Ang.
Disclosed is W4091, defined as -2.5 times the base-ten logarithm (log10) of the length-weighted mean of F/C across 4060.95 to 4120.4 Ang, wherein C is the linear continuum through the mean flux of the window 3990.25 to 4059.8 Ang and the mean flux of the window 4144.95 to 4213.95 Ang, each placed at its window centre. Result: 0.11 mag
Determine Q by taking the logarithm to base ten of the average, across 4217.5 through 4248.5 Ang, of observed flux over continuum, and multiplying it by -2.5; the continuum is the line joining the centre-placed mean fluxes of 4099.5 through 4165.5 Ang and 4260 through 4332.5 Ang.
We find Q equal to -0.06 mag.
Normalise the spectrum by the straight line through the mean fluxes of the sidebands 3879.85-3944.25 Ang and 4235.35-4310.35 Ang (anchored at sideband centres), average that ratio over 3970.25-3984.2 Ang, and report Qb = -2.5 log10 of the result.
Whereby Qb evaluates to 0.13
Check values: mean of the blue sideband 45.4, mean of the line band 41.8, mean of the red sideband 54.5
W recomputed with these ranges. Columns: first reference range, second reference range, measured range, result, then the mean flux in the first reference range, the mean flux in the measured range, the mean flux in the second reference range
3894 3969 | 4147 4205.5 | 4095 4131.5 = 2.7 Ang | 47.4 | 48.6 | 54.3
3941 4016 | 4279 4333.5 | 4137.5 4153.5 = -0.8 Ang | 49.9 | 53.6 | 52.2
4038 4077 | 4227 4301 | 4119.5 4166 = 2.0 Ang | 57.9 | 54.1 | 54.6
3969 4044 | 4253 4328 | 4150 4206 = -0.7 Ang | 53.5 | 54.1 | 53.2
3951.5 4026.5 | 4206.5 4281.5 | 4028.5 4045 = -1.8 Ang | 50.9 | 57.2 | 55.3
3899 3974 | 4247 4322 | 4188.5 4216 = -1.0 Ang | 47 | 54.1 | 53.8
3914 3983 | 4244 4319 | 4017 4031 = -3.1 Ang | 46.1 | 58.6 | 53.8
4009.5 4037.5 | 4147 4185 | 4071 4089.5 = 1.4 Ang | 57.3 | 52.2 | 55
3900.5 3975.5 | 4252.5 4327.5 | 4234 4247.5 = -1.3 Ang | 46.5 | 57.5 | 53.3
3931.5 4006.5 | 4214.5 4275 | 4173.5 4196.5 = 0.4 Ang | 47.5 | 52.8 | 55.4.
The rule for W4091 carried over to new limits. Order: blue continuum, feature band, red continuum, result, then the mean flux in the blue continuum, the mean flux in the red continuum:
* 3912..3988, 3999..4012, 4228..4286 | -0.183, 46.7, 54.9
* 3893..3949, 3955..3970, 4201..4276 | 0.125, 47.5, 55.3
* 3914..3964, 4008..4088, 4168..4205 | -0.123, 49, 53.1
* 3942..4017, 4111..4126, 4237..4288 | 0.009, 50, 56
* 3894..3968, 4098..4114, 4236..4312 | 0.171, 47.6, 54.4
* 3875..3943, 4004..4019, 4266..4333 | -0.189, 45.9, 52.6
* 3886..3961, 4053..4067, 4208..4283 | -0.159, 47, 55.2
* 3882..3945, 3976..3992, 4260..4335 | -0.103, 45.3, 52.8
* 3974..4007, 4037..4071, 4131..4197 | -0.121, 51.9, 53.8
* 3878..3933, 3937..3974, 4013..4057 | 0.115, 46.3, 58.1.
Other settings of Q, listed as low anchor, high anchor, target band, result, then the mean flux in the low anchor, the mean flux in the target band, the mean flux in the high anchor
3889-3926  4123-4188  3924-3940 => 0.14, 47.7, 42.3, 54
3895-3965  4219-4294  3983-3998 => -0.08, 48.7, 53.5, 55.1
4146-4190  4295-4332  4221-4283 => -0.05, 54.5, 55.2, 51.2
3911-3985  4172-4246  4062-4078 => -0.13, 46.4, 56.4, 54.3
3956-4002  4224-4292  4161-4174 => -0.07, 47.2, 56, 54.9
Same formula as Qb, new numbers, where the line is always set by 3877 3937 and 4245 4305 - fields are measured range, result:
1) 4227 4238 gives 0.026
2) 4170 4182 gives -0.007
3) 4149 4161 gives -0.072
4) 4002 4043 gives -0.180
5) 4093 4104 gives 0.137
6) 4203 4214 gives -0.052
